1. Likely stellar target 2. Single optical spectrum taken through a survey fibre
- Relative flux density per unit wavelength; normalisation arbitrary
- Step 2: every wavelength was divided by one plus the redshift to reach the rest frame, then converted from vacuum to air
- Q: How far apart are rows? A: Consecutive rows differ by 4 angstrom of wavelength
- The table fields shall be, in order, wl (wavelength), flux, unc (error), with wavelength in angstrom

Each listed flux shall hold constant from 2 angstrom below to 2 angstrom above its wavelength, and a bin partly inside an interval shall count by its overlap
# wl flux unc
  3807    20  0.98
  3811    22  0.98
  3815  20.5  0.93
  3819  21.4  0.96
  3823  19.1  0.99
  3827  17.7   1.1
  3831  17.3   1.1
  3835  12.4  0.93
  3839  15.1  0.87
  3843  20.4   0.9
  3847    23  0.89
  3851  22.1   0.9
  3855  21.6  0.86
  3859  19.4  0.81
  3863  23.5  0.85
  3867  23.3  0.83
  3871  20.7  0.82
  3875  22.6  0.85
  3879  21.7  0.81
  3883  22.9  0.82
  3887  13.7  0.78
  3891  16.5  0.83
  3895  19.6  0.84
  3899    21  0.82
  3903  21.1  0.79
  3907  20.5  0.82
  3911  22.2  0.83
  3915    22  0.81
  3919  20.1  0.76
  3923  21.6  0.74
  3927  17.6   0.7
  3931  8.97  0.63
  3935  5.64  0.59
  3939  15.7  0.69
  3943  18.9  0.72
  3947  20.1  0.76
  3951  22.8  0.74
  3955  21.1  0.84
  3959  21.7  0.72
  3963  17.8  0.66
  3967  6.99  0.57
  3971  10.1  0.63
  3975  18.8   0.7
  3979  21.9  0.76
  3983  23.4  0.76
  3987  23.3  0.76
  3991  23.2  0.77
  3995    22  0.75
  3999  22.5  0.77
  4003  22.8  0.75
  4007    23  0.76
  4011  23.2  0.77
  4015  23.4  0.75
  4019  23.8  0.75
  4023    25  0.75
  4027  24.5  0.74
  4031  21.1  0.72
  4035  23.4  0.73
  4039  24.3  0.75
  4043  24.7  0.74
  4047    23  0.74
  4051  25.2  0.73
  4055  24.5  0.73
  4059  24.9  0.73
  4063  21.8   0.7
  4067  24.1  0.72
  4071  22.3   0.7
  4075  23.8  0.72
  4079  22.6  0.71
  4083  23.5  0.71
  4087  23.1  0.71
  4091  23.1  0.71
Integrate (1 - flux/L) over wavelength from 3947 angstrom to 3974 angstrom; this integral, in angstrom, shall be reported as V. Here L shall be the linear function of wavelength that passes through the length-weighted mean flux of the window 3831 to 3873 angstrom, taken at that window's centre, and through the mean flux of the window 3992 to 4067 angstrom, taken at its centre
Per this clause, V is 6.16 angstrom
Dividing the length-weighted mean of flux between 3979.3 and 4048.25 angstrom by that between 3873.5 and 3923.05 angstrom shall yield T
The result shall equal 1.1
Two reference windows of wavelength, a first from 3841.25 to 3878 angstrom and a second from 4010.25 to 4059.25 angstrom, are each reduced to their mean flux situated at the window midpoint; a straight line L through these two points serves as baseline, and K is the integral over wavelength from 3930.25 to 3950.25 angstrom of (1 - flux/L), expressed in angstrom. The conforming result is 7.1 angstrom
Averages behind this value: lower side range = 21.9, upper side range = 23.9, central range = 14.7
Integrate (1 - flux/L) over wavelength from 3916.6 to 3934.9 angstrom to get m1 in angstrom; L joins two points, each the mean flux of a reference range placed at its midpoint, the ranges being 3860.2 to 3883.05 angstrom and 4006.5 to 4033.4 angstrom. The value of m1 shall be 5.4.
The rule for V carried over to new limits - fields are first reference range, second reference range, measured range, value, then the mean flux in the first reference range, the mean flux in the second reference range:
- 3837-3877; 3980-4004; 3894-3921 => 1.0 angstrom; 21.2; 22.8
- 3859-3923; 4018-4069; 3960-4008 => 6.5 angstrom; 20.7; 23.9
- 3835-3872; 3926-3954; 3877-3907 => -1.9 angstrom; 20.6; 15.8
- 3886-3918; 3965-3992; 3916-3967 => 4.2 angstrom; 19.8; 18.1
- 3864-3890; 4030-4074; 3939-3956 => 1.4 angstrom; 20.8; 23.6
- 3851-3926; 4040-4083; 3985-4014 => -0.3 angstrom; 20.8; 23.7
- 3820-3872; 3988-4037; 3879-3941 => 8.6 angstrom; 19.7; 23.2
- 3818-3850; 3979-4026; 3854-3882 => -3.7 angstrom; 18.3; 23.2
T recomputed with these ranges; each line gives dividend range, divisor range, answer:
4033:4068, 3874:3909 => 1.21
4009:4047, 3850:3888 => 1.11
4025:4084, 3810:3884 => 1.16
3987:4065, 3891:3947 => 1.30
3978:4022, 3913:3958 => 1.30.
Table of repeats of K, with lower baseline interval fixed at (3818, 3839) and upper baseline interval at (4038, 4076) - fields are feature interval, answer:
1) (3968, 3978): 3.3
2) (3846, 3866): -4.4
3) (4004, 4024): -0.9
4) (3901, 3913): -1.1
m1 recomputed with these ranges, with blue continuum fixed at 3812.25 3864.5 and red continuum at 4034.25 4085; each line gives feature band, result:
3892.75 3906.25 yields 0.1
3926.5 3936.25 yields 5.1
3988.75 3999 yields -0.1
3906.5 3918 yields -0.4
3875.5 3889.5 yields 0.5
